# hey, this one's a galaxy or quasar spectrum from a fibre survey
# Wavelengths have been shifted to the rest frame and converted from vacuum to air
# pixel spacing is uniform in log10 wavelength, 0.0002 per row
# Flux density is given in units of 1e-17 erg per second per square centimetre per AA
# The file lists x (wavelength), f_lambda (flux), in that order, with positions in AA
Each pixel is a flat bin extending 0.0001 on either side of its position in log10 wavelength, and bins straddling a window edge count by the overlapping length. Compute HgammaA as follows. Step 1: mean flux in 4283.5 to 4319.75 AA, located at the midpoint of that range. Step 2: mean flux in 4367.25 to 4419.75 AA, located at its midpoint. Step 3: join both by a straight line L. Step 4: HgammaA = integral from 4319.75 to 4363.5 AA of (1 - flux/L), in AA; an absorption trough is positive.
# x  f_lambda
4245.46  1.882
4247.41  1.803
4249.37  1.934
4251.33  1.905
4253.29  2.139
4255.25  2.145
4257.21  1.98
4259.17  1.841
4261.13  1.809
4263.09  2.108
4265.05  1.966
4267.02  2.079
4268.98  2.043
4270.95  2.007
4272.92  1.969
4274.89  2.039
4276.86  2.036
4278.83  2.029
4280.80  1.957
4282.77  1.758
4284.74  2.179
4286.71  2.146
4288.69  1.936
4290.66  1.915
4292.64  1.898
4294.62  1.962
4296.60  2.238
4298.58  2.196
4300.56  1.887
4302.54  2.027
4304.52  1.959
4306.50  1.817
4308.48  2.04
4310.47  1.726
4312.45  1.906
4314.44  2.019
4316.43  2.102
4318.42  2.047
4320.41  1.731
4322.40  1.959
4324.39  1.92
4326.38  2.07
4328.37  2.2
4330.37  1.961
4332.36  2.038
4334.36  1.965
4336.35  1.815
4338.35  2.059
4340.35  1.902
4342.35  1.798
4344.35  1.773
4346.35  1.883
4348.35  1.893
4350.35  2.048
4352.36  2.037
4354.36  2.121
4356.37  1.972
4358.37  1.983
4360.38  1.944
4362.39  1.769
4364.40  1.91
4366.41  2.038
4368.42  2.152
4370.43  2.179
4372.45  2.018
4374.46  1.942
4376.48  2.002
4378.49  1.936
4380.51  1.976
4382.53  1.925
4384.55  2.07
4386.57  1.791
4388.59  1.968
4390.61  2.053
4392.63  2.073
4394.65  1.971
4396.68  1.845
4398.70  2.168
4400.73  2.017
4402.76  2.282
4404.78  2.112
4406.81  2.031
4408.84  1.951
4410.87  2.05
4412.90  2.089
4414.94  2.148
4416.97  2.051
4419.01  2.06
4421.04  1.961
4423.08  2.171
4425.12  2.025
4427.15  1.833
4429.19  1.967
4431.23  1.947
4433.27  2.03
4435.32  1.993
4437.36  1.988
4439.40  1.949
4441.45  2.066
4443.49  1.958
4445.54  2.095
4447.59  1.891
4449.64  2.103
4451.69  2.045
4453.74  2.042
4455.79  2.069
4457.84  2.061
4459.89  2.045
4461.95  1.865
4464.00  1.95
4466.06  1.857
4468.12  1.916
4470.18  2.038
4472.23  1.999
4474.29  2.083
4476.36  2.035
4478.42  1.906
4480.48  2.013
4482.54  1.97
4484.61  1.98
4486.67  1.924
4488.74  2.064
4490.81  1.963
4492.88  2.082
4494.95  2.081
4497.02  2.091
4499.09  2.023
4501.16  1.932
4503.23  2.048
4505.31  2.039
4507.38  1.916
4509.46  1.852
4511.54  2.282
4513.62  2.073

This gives 1.4 AA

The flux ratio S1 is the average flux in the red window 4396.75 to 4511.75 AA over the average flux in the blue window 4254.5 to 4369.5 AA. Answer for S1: 1.02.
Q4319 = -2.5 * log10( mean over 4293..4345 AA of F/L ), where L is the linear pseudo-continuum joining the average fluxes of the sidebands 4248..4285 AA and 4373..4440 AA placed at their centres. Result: 0.02 mag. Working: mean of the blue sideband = 1.99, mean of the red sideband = 2.01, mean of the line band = 1.97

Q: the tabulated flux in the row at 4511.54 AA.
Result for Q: 2.282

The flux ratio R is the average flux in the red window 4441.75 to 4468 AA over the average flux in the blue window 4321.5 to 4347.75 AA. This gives 1.02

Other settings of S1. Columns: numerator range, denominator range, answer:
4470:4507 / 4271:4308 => 1.01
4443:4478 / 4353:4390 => 1.01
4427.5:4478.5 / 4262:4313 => 1.00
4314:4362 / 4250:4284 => 0.99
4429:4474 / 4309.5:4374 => 1.01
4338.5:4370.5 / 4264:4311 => 0.98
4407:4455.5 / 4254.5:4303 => 1.01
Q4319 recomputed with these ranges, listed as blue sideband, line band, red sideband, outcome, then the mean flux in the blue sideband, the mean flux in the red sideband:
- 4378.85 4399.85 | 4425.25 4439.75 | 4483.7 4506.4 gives 0.02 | 1.98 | 2.02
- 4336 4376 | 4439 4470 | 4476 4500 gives 0.00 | 1.96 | 2.01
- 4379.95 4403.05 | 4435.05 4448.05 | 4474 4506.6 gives 0.01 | 2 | 2.01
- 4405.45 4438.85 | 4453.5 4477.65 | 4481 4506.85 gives 0.01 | 2.02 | 2.01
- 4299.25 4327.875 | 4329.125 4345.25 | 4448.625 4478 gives 0.02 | 1.95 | 2.01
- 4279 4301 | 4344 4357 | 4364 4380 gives 0.03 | 2.01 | 2.02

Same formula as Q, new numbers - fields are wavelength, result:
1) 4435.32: 1.993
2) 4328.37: 2.2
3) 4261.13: 1.809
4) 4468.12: 1.916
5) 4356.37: 1.972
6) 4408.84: 1.951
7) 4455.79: 2.069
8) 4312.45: 1.906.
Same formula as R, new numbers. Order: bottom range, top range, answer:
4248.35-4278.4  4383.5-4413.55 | 1.02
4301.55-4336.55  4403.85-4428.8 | 1.04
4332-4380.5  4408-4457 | 1.03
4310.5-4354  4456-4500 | 1.02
